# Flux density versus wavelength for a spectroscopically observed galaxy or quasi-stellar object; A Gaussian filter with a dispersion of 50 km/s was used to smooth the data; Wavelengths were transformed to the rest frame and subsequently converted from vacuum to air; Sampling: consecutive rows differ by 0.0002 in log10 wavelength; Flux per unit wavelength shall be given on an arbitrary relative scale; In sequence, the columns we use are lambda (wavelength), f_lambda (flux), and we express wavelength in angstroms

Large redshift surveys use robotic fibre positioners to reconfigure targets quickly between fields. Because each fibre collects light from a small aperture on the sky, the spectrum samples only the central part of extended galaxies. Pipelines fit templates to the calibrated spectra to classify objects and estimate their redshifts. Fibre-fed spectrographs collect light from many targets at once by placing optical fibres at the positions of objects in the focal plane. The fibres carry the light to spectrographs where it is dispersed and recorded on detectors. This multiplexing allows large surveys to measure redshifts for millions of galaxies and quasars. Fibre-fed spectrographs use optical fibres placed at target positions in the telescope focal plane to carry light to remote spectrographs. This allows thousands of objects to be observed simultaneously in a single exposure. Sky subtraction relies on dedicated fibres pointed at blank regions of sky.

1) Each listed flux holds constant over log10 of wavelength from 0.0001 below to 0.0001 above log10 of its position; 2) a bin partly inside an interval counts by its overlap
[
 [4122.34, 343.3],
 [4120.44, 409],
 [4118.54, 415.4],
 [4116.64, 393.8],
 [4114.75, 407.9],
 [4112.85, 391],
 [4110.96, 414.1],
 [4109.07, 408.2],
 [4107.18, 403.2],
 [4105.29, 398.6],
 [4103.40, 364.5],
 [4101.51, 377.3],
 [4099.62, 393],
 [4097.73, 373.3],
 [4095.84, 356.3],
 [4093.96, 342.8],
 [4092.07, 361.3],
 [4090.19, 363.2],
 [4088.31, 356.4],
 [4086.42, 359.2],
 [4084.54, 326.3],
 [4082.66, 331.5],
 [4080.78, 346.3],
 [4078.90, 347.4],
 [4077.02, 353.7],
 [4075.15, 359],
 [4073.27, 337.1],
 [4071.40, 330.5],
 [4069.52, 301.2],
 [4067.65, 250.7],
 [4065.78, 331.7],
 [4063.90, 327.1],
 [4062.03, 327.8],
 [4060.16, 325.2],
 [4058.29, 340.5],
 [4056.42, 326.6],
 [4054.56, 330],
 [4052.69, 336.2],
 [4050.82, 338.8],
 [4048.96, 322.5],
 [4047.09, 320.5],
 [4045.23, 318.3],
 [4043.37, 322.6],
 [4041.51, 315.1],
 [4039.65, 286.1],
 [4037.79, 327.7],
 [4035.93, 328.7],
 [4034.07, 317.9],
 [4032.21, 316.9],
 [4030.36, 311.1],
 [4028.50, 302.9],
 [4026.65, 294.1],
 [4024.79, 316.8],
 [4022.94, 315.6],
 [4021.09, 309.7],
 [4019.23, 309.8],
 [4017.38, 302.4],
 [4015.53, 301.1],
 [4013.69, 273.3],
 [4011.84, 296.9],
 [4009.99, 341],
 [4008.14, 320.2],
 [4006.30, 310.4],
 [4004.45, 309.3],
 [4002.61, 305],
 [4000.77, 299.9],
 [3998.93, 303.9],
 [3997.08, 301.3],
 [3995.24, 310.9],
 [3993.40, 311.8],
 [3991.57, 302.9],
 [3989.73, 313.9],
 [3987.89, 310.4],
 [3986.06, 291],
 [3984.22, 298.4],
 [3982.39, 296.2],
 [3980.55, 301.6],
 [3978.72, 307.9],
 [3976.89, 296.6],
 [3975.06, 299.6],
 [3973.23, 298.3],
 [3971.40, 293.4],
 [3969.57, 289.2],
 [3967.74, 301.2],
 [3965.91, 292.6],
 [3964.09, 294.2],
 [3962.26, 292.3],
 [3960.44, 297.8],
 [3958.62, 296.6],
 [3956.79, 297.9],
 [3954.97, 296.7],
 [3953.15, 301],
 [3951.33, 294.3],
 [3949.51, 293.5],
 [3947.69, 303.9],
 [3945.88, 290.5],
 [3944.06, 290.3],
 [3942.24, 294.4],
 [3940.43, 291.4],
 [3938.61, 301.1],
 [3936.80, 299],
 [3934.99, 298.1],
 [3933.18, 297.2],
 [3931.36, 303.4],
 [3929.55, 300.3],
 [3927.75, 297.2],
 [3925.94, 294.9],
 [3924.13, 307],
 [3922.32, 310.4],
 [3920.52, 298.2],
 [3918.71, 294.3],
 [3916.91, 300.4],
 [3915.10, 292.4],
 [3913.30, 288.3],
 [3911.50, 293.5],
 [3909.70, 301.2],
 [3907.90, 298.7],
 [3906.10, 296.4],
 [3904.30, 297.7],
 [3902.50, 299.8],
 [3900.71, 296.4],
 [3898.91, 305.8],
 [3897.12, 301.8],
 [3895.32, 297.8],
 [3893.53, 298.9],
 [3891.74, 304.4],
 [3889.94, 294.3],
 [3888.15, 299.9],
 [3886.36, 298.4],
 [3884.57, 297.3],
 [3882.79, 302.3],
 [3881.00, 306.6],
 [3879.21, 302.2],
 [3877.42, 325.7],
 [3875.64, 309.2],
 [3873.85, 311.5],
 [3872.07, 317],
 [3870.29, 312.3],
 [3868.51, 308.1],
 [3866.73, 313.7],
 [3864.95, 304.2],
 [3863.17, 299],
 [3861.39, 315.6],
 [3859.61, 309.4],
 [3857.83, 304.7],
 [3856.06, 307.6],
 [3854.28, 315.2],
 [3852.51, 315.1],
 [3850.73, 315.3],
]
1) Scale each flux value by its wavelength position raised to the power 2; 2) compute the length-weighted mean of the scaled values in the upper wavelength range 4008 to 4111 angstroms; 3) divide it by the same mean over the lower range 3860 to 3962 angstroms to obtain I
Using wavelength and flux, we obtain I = 1.2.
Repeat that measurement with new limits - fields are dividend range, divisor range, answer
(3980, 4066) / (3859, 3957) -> 1.10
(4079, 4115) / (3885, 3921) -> 1.37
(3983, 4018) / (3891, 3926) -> 1.07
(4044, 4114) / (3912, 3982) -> 1.25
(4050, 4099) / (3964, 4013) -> 1.16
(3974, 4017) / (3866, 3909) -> 1.06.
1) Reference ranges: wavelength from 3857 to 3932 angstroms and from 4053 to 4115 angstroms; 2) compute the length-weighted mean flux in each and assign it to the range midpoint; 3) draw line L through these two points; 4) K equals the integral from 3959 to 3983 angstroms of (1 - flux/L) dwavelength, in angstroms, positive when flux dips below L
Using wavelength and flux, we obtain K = 1.9 angstroms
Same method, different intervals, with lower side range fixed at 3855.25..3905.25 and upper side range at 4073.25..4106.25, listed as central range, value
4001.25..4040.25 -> 3.6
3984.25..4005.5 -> 1.9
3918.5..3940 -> 1.2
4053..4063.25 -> 0.6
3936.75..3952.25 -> 1.3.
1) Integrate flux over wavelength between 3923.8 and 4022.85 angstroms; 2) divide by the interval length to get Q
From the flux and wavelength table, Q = 301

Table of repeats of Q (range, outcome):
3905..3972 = 297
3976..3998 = 304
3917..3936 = 300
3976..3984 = 300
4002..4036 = 309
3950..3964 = 296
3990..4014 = 308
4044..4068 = 324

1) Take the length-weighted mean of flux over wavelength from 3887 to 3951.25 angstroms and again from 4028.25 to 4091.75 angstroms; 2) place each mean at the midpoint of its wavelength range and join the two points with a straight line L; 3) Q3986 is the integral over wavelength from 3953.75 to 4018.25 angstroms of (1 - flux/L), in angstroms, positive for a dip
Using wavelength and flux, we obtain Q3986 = 2.2 angstroms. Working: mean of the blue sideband 298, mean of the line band 302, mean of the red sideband 328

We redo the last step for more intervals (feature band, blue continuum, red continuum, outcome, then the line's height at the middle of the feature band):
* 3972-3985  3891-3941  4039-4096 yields 0.5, 313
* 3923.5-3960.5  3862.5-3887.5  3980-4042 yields 1.2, 308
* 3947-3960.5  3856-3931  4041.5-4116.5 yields 0.9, 318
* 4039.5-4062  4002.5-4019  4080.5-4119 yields 0.8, 338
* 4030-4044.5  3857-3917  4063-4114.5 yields 1.1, 343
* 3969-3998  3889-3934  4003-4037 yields 0.4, 306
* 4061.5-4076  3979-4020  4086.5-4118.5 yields 1.5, 357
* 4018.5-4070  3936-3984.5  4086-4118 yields 4.4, 347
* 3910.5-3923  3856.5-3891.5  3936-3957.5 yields 0.2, 301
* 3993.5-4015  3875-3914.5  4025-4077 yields 0.6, 315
